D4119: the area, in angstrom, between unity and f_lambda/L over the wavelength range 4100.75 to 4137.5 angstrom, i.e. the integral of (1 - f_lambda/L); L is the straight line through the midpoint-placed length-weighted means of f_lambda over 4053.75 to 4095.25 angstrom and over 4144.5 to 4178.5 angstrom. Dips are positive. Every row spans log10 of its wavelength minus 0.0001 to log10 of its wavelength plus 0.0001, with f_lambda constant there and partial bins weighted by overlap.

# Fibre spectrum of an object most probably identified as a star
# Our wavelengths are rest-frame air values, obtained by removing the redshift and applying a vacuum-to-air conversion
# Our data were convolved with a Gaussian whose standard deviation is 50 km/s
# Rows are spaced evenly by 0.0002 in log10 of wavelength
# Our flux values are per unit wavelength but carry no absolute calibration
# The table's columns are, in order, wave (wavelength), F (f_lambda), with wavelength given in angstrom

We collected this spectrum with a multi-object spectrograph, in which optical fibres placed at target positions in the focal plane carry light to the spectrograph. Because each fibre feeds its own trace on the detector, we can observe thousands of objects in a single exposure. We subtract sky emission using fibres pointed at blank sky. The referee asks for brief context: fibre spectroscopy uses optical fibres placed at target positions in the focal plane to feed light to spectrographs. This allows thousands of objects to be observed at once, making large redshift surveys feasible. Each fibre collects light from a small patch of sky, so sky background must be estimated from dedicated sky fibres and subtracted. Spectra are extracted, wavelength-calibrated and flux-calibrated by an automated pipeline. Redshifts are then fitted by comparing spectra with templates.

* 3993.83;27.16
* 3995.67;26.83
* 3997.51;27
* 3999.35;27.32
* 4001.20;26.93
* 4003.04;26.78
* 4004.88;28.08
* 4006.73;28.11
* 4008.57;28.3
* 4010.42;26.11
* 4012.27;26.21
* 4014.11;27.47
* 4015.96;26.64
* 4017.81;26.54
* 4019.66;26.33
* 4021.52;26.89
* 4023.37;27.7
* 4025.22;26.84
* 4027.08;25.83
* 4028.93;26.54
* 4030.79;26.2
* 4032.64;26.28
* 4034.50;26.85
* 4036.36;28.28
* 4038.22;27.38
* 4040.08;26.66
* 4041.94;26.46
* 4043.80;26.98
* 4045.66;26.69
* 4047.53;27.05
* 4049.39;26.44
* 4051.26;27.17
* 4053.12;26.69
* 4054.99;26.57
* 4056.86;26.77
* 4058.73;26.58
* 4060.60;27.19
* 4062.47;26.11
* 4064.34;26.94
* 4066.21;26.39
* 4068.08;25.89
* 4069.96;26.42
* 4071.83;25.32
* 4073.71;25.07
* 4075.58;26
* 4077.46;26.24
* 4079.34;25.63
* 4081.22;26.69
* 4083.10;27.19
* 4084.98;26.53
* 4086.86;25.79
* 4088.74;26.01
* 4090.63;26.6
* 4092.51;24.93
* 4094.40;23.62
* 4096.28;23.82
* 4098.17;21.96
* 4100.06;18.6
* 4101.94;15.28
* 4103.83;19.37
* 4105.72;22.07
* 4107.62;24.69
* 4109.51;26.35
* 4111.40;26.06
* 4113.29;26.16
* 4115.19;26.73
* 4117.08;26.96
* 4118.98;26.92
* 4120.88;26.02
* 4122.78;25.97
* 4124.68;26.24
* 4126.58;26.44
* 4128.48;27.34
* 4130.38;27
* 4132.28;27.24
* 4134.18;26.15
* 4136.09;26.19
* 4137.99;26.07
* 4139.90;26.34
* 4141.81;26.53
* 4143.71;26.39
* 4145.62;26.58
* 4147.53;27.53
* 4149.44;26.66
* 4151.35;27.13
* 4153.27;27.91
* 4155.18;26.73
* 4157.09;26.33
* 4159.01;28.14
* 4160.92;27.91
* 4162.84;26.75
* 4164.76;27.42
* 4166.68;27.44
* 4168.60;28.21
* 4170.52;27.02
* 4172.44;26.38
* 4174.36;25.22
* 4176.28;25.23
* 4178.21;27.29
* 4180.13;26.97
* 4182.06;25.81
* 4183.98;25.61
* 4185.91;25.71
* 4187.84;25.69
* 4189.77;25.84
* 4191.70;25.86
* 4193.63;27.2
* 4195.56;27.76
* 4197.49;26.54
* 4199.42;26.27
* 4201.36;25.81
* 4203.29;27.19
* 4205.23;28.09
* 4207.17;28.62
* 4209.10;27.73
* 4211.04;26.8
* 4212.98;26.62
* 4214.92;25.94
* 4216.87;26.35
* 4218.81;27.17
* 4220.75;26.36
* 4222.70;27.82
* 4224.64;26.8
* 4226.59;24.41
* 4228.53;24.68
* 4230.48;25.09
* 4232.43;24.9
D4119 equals 1.9 angstrom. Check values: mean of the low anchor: 26.1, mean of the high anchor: 27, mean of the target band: 25.2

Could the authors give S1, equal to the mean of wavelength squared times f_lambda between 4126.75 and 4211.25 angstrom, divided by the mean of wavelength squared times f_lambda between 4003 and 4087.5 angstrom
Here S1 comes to 1.07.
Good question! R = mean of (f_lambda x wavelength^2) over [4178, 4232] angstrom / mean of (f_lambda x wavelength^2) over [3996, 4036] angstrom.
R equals 1.08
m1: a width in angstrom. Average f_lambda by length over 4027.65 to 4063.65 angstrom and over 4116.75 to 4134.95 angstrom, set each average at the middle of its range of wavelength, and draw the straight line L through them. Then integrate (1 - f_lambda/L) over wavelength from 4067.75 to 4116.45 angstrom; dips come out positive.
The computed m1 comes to 3.9 angstrom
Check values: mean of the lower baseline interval 26.8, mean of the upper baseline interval 26.6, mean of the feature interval 24.6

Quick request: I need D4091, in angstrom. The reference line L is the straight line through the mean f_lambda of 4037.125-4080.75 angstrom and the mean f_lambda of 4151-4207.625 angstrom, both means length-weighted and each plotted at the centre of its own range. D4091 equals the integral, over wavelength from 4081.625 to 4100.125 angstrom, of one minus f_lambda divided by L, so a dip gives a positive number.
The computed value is 1.2 angstrom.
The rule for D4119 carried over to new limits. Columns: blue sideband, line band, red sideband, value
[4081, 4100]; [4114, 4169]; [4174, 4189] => -2.89 angstrom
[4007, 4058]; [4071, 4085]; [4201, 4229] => 0.39 angstrom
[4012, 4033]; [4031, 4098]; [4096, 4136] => -1.28 angstrom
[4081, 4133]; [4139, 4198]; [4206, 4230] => -2.00 angstrom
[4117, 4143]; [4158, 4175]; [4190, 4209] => -0.26 angstrom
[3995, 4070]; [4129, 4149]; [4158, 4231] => 0.06 angstrom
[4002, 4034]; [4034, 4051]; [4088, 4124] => -0.57 angstrom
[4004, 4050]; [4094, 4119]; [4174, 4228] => 3.17 angstrom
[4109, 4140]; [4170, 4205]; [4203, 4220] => 0.83 angstrom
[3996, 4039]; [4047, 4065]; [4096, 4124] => -0.76 angstrom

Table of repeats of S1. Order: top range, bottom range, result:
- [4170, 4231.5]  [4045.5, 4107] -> 1.12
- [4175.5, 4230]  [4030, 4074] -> 1.07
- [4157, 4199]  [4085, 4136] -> 1.11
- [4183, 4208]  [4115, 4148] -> 1.03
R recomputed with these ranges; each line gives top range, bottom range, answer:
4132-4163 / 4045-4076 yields 1.06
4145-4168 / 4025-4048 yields 1.08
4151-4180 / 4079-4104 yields 1.18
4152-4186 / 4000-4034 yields 1.07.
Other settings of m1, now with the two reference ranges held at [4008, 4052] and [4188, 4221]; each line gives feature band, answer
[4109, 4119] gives 0.12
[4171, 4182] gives 0.25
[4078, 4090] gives 0.22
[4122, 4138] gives 0.16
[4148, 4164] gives -0.23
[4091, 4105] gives 2.87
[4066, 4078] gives 0.42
